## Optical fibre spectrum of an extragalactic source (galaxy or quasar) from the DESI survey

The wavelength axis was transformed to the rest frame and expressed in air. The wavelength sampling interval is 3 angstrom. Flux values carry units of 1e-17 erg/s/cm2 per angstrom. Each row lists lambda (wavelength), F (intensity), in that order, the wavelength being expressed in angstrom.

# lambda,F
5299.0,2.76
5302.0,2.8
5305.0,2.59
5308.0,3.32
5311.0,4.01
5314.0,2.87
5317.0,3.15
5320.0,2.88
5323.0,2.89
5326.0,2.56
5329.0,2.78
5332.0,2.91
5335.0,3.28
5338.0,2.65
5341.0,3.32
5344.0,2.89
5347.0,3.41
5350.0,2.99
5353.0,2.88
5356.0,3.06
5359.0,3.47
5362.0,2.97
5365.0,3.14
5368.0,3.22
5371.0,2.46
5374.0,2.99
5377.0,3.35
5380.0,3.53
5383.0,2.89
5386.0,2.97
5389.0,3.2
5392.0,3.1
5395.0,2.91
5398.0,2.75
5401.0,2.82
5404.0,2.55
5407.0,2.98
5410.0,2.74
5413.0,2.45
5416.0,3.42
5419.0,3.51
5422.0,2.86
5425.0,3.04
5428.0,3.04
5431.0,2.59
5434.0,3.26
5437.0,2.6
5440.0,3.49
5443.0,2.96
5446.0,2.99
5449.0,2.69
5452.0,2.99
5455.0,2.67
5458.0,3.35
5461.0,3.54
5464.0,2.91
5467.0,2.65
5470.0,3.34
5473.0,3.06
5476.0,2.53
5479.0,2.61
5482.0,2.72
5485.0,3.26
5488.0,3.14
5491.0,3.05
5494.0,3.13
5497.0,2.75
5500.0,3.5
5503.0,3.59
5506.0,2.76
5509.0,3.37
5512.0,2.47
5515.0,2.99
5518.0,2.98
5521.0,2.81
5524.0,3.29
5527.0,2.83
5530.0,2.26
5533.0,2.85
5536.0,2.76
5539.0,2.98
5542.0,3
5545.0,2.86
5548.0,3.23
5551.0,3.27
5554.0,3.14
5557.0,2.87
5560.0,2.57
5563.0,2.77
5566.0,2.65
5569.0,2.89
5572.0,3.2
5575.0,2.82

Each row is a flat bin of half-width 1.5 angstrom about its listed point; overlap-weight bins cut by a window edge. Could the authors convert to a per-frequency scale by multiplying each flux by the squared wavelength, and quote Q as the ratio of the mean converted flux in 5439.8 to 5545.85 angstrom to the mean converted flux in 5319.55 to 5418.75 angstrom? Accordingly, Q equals 1.0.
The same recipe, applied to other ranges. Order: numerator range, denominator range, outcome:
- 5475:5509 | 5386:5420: 1.06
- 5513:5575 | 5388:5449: 1.03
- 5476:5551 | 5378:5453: 1.03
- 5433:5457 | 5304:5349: 1.02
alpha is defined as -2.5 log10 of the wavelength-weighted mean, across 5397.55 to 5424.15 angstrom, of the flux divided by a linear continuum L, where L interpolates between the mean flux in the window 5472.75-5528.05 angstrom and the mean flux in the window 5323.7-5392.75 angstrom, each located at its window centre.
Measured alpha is 0.042 mag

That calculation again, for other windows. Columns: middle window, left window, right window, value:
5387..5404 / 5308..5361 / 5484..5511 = 0.06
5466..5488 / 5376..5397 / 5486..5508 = 0.08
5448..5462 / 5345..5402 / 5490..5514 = 0.01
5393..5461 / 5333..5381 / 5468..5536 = 0.03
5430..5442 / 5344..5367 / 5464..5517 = 0.02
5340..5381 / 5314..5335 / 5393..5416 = -0.10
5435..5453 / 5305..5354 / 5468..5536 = 0.01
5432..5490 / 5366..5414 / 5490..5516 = 0.01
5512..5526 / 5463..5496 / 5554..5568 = -0.04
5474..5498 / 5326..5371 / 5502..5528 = 0.04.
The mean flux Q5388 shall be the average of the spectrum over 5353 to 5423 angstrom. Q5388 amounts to 3.01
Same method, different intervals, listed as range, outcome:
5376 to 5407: 3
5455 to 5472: 3.11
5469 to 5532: 2.97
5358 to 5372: 3.06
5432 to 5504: 3.03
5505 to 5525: 2.95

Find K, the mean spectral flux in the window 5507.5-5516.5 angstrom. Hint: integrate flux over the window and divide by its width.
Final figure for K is 2.94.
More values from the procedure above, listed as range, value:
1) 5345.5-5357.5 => 3.09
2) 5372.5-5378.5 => 3.17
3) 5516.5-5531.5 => 2.83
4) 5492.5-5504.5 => 3.24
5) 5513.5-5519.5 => 2.98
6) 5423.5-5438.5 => 2.91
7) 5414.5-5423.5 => 3.26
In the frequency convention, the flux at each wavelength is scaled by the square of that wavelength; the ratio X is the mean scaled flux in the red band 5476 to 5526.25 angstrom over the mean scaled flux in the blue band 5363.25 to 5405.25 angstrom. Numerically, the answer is 1.0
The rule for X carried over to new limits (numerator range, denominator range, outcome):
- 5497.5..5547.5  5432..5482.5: 1.02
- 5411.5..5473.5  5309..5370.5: 1.03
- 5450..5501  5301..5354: 1.05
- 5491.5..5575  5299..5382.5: 1.04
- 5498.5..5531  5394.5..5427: 1.07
